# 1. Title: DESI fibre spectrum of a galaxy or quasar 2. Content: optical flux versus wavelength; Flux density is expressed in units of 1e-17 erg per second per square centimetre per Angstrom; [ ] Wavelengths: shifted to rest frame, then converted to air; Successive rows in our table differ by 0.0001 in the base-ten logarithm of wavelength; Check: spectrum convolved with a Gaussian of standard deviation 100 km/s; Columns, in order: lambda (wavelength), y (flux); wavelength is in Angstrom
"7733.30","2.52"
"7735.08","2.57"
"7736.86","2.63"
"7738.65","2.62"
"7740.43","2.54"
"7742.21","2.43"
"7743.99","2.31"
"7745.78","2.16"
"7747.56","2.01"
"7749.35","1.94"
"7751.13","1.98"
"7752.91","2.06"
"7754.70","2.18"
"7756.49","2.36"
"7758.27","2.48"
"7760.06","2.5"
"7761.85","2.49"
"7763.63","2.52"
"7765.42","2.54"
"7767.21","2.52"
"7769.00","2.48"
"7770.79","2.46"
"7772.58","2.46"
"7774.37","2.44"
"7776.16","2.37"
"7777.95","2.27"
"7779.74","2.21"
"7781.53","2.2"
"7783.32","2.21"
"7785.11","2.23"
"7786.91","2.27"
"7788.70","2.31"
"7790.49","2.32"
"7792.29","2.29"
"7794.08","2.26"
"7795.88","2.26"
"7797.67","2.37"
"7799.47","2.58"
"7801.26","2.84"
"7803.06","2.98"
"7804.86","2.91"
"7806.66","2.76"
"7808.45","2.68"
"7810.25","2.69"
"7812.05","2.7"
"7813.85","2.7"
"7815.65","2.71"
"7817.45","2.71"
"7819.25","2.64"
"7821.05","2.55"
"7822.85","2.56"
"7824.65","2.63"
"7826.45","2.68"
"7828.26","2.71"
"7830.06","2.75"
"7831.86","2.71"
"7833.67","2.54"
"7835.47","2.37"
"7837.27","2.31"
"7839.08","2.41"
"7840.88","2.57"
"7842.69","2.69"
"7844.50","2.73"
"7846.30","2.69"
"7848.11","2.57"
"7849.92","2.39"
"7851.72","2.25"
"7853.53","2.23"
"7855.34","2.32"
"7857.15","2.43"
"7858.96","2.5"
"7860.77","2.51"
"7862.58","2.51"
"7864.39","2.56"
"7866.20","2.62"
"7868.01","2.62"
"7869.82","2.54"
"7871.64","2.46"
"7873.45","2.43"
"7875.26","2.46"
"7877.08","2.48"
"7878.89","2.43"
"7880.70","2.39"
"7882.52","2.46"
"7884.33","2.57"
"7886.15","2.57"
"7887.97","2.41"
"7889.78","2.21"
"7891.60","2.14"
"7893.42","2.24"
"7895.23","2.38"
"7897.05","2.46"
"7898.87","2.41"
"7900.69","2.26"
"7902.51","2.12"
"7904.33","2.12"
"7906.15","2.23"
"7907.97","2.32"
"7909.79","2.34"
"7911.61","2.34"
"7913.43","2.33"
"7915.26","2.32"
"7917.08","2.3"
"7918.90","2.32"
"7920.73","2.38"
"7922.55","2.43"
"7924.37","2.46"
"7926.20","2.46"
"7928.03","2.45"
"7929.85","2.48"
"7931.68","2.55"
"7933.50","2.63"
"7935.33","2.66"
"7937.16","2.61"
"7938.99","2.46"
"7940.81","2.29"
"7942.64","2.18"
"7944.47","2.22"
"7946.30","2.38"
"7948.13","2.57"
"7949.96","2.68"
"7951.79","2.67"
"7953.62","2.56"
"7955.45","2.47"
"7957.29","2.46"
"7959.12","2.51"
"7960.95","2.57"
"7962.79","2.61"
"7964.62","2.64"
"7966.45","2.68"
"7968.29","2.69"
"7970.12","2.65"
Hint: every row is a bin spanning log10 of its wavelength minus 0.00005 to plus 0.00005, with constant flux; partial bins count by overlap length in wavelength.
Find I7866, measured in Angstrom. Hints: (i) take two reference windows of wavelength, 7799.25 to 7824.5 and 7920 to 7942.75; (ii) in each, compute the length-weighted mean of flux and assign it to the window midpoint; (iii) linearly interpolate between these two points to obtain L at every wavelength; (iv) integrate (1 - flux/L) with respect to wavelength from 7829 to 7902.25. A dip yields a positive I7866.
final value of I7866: 4.1 Angstrom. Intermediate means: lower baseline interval 2.72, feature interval 2.46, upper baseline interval 2.48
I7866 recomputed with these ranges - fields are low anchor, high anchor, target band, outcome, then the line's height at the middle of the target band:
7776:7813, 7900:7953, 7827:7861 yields -1.0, 2.44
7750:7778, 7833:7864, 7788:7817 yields -2.0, 2.42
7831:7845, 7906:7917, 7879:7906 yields 0.4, 2.37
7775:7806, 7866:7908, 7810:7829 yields -2.0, 2.4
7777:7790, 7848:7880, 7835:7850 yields -0.8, 2.4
